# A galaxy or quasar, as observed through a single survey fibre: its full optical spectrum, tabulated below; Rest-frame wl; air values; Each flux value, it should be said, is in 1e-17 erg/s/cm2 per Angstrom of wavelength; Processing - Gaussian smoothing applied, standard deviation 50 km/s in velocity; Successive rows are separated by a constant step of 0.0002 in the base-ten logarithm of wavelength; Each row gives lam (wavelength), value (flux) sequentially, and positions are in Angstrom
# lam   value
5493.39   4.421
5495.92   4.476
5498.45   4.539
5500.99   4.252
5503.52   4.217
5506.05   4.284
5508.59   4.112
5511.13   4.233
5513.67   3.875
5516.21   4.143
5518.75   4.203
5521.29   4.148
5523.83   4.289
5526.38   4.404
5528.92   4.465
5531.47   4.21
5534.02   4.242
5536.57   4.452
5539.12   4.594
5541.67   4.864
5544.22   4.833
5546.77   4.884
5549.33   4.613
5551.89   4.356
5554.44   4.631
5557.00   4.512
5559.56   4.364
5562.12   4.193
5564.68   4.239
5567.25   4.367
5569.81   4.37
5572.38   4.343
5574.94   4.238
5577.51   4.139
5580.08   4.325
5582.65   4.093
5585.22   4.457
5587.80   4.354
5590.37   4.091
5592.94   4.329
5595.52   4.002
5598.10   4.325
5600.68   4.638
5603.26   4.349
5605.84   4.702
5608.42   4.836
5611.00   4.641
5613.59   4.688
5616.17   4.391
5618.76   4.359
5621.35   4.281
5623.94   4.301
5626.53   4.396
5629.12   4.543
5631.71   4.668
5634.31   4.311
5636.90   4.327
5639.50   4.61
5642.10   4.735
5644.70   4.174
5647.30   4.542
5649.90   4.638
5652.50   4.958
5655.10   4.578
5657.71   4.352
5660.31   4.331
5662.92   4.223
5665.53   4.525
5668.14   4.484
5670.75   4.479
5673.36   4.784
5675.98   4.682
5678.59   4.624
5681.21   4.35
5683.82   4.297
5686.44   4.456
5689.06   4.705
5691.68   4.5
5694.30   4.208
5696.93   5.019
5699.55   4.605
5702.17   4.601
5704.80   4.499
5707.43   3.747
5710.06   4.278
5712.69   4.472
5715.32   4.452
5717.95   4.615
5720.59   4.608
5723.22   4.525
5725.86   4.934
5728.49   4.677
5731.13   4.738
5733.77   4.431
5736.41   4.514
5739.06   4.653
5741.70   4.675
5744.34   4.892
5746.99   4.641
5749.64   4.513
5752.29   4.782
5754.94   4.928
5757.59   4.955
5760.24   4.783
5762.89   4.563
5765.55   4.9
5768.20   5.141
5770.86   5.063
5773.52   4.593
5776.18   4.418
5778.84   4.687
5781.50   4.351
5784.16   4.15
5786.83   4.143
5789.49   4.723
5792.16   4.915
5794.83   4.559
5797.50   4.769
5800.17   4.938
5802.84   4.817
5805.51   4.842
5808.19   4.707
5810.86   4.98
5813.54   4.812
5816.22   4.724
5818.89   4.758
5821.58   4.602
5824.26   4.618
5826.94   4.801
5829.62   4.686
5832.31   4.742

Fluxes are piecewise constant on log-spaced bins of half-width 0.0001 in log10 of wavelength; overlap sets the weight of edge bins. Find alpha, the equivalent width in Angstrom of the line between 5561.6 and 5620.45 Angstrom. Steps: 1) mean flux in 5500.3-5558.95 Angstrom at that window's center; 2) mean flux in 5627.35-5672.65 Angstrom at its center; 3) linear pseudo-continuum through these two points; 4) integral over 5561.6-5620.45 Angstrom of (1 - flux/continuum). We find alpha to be 1.0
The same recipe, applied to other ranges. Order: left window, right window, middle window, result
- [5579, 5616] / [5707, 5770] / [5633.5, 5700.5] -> 0.2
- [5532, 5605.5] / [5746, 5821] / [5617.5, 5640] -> 0.4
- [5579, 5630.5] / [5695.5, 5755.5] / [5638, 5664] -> -0.2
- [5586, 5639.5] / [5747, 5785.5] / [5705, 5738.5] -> 0.9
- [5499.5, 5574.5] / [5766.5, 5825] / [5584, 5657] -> 0.1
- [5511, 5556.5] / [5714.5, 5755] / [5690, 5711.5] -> 0.8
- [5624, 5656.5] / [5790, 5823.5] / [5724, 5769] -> -0.5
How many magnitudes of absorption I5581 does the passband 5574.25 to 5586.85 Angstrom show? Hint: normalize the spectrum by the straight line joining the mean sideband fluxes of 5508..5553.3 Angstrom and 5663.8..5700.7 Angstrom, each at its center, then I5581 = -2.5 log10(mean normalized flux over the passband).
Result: 0.05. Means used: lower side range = 4.39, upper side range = 4.55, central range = 4.25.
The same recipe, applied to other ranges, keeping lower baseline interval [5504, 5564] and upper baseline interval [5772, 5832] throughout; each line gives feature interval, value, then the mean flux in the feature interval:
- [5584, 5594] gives 0.03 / 4.31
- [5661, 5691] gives 0.01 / 4.51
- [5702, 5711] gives 0.08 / 4.24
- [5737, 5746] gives -0.03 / 4.72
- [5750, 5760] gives -0.05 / 4.84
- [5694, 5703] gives -0.02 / 4.65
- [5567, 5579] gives 0.03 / 4.29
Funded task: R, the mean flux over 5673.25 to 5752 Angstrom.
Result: 4.56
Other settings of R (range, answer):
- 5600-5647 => 4.5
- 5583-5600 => 4.26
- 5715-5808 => 4.69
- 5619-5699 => 4.5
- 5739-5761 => 4.76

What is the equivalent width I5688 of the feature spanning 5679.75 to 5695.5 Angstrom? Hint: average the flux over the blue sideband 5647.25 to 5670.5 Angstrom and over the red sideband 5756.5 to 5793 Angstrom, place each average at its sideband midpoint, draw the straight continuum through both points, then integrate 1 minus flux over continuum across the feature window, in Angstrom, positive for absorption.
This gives 0.4 Angstrom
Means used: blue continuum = 4.51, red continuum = 4.67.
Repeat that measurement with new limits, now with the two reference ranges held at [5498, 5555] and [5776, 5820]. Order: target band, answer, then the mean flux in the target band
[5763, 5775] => -0.6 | 4.88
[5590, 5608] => 0.3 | 4.38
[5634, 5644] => 0.0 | 4.49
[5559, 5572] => 0.3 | 4.3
